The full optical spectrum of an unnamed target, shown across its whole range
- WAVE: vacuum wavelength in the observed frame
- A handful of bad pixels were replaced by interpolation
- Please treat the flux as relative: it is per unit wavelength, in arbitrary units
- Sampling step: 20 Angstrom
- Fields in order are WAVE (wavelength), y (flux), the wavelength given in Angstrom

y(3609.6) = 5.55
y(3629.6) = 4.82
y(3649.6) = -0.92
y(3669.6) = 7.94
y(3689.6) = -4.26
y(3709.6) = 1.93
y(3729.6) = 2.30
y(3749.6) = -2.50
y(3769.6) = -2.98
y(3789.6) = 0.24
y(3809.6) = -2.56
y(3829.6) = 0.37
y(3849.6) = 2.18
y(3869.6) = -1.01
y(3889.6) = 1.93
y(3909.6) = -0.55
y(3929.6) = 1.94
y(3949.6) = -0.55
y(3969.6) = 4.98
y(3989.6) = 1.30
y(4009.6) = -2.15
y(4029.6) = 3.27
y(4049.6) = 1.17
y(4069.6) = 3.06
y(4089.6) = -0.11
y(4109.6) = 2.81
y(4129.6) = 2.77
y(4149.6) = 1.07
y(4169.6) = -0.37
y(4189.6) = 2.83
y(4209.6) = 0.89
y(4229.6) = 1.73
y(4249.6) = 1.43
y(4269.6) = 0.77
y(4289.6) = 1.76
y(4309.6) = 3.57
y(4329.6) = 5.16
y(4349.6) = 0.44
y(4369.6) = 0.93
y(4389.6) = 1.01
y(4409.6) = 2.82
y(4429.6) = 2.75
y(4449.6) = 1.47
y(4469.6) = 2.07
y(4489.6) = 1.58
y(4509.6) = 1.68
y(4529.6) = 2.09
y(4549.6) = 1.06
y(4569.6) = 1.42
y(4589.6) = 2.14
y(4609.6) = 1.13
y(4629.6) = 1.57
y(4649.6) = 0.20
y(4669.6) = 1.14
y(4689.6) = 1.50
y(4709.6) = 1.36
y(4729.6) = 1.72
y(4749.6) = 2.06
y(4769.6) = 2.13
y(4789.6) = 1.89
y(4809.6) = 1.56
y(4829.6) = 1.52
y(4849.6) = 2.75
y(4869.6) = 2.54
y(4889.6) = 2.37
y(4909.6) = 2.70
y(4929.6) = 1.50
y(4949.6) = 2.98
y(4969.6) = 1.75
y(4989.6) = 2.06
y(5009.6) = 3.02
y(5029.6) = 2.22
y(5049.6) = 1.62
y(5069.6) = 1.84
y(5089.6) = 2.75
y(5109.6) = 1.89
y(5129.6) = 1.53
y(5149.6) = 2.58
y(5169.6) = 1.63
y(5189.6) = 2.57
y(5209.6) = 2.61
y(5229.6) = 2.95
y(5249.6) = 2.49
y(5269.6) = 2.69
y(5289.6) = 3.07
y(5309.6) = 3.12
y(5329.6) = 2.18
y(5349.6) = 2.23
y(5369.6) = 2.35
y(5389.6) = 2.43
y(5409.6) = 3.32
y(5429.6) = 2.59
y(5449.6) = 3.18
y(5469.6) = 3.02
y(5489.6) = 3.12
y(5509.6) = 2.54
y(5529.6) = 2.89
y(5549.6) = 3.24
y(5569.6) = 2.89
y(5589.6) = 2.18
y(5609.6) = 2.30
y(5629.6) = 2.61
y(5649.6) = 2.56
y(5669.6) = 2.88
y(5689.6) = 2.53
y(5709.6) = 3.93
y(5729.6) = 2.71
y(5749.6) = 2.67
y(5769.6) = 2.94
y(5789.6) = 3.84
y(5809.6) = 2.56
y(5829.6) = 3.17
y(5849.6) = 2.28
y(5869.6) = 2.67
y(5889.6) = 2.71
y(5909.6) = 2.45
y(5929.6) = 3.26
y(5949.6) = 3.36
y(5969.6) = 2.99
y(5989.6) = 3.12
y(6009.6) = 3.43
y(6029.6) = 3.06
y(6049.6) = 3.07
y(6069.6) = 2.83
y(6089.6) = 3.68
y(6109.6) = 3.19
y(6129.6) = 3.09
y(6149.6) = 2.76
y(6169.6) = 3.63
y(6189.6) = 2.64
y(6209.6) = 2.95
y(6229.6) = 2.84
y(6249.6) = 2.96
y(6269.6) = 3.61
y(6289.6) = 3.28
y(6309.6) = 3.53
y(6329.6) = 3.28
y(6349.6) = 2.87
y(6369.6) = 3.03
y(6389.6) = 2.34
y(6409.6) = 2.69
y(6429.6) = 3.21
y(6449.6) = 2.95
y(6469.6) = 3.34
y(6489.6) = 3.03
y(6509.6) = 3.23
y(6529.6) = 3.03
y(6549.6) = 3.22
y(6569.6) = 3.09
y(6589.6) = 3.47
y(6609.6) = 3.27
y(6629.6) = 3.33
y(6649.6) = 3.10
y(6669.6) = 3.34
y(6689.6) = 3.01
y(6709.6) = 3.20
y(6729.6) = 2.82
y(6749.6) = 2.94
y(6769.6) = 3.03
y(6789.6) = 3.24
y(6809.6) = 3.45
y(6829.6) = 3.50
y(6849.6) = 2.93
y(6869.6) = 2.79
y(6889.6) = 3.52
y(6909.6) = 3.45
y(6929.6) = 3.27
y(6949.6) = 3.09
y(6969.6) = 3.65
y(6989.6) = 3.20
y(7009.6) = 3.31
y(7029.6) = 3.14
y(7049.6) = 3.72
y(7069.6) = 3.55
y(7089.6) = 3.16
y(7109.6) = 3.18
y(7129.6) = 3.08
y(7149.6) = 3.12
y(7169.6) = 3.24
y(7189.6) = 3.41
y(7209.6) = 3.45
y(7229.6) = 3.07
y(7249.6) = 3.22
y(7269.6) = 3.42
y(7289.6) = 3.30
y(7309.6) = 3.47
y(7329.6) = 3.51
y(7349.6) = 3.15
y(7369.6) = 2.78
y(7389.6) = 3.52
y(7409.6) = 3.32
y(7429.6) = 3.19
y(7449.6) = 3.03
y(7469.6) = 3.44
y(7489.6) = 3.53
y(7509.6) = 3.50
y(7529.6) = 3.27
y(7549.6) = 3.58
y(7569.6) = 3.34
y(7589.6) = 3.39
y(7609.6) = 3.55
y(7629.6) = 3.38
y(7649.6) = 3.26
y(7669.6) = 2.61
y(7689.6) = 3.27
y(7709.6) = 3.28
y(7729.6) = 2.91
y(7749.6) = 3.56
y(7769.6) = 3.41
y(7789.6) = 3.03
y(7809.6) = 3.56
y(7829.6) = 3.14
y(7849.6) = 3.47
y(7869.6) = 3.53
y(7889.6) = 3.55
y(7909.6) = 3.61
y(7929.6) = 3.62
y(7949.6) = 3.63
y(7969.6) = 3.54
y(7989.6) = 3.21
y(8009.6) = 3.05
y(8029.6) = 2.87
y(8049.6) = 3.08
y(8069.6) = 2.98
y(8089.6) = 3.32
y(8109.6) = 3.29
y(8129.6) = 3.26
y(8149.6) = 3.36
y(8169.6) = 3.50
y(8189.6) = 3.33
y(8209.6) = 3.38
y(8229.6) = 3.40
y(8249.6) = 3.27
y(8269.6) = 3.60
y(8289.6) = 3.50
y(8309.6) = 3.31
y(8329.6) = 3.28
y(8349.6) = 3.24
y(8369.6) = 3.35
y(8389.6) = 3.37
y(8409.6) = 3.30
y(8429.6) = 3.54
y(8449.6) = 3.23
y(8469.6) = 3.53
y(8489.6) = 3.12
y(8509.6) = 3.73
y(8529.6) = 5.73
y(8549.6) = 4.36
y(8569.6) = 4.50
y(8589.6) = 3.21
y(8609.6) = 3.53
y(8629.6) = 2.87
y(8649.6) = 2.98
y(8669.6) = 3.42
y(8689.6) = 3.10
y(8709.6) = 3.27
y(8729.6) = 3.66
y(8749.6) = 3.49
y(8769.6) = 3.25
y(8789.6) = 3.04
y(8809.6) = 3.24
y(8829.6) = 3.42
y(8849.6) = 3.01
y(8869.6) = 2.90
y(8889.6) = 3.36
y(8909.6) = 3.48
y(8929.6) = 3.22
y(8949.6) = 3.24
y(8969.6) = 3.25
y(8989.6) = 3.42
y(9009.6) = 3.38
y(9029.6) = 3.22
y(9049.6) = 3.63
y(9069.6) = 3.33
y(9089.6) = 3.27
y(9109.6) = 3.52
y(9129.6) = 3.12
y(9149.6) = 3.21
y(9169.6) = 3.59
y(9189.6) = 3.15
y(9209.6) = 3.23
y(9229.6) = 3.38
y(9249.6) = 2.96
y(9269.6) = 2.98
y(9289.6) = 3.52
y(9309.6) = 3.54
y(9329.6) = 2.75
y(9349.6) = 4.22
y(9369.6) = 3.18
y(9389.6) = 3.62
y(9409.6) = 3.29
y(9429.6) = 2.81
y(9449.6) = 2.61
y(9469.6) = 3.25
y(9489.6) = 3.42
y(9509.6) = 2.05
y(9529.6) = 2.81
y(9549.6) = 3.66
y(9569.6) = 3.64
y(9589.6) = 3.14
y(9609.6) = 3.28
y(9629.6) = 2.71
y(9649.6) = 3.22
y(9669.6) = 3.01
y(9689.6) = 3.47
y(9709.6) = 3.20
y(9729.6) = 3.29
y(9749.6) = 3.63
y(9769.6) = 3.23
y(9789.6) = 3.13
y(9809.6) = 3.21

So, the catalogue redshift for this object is 0.30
